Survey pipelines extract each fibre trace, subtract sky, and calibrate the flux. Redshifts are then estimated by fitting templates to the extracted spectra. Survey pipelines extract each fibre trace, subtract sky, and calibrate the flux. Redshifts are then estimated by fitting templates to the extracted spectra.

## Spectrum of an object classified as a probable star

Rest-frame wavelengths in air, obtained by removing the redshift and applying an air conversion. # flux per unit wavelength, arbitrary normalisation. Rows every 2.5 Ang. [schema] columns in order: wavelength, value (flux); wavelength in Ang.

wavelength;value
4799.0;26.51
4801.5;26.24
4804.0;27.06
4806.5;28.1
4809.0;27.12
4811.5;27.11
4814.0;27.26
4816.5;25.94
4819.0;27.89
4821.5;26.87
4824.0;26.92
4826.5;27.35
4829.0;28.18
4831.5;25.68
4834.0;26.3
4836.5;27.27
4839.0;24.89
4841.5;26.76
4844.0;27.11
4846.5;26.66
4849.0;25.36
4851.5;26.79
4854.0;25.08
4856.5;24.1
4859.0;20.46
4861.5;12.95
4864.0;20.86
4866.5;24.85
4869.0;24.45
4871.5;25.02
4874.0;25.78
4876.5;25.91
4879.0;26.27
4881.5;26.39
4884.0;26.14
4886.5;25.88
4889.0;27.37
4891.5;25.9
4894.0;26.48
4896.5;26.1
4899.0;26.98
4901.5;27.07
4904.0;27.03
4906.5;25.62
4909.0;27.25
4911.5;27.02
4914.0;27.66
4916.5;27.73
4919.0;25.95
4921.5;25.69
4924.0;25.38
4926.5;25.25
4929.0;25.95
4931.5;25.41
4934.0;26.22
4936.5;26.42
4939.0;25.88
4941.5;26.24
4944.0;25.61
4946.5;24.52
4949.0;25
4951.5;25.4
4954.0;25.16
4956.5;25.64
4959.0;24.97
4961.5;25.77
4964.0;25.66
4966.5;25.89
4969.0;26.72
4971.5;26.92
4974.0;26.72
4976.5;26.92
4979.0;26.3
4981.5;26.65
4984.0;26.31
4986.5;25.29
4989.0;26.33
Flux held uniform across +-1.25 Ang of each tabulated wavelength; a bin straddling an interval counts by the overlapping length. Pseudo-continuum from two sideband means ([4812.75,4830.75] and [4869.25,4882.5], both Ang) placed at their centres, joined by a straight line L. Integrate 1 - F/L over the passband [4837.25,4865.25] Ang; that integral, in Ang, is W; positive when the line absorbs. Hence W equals 2.8 Ang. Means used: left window 27.2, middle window 23.8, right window 25.8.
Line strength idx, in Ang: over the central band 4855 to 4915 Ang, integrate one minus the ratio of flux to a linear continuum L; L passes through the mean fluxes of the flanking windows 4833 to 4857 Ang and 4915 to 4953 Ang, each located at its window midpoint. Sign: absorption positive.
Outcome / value 1.88 Ang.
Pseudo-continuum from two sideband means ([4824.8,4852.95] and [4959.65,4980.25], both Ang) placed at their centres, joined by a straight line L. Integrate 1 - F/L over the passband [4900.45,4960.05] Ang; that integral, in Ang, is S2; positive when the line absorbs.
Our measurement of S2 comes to 0.9 Ang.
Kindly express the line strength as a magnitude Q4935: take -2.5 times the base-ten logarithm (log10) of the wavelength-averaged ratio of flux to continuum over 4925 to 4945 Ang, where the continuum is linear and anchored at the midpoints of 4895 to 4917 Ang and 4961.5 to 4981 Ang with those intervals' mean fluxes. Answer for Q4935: 0.03 mag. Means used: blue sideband 26.9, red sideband 26.4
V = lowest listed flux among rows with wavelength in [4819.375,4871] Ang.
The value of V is 12.95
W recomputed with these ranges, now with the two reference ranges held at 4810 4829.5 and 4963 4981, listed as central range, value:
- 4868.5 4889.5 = 0.8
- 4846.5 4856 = 0.4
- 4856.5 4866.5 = 2.7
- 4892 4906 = 0.1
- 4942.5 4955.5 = 0.7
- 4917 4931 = 0.5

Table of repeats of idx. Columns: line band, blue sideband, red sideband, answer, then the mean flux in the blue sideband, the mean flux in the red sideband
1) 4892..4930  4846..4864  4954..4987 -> -3.3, 22.8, 26.1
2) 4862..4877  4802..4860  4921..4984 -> 1.4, 26.4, 25.9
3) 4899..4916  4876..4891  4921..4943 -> -0.6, 26.3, 25.8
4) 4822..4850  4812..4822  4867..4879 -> -0.2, 27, 25.4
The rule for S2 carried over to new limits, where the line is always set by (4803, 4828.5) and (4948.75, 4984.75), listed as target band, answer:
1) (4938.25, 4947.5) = 0.2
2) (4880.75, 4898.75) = 0.2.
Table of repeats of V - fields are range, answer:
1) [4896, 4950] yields 24.52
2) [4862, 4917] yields 20.86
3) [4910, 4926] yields 25.38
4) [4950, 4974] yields 24.97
